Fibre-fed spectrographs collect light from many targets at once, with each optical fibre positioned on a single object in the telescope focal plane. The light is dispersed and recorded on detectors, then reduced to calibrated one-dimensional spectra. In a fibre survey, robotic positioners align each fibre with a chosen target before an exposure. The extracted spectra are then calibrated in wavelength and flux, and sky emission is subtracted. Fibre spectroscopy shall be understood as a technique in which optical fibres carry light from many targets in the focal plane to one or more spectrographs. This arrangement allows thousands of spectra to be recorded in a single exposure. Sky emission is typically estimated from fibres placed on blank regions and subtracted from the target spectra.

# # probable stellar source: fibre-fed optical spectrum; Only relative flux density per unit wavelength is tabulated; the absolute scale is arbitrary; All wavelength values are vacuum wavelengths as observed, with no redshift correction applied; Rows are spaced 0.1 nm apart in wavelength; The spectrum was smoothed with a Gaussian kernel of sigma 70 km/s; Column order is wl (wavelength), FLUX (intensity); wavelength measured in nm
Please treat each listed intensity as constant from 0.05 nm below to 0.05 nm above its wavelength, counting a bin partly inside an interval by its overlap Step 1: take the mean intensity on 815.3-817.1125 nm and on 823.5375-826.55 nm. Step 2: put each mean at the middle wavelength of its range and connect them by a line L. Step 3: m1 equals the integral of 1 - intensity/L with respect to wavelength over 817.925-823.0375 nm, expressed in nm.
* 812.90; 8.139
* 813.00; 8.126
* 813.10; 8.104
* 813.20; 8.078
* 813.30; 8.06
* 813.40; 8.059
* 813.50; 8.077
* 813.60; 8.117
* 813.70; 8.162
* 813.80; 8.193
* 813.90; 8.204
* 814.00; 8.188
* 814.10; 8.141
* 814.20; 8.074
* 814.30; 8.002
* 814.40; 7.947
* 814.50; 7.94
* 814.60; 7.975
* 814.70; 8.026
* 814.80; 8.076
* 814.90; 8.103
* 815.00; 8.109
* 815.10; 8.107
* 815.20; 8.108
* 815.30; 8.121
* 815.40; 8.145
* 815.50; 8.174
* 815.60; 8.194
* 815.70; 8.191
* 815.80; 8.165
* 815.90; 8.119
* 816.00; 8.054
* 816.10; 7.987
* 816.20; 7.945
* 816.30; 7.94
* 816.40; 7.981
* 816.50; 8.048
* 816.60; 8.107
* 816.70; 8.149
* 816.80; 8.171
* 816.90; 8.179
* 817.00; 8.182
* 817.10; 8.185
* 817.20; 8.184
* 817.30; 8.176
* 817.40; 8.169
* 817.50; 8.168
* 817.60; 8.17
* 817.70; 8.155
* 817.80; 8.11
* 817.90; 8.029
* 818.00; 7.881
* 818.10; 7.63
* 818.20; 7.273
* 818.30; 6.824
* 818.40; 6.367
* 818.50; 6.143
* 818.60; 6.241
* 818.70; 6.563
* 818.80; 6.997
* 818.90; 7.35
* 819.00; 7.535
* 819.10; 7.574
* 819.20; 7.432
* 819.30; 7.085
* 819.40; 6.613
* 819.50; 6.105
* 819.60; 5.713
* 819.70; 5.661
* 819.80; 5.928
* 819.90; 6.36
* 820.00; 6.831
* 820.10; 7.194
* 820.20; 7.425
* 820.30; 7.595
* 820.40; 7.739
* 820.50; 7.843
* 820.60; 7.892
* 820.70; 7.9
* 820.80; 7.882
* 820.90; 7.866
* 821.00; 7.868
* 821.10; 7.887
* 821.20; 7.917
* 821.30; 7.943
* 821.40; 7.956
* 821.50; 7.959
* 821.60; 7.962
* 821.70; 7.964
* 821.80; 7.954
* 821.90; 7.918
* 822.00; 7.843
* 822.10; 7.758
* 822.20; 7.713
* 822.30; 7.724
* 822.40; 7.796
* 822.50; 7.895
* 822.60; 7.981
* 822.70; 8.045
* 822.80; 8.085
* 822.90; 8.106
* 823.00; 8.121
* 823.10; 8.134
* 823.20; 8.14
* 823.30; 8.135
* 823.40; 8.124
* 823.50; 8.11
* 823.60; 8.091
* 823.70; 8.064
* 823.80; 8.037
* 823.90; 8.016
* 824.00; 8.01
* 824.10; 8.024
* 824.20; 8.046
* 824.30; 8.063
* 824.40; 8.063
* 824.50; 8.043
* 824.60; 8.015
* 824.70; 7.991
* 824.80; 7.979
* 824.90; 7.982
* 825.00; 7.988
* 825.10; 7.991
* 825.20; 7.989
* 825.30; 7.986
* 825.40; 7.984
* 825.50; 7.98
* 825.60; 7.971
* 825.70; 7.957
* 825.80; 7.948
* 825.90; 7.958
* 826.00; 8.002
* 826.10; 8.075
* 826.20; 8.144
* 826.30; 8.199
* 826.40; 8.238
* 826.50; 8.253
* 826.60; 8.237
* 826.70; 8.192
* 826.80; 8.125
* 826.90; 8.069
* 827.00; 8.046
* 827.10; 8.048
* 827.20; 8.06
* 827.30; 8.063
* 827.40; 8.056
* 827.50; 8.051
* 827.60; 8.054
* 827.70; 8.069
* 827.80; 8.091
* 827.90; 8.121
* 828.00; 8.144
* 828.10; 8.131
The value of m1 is 0.419 nm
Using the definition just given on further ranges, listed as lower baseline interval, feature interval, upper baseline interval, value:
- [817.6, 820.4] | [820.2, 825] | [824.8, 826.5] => -0.25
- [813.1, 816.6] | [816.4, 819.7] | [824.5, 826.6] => 0.25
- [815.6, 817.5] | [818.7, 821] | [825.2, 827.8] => 0.28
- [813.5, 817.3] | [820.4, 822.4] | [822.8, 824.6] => 0.05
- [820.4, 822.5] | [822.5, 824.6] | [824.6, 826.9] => -0.03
